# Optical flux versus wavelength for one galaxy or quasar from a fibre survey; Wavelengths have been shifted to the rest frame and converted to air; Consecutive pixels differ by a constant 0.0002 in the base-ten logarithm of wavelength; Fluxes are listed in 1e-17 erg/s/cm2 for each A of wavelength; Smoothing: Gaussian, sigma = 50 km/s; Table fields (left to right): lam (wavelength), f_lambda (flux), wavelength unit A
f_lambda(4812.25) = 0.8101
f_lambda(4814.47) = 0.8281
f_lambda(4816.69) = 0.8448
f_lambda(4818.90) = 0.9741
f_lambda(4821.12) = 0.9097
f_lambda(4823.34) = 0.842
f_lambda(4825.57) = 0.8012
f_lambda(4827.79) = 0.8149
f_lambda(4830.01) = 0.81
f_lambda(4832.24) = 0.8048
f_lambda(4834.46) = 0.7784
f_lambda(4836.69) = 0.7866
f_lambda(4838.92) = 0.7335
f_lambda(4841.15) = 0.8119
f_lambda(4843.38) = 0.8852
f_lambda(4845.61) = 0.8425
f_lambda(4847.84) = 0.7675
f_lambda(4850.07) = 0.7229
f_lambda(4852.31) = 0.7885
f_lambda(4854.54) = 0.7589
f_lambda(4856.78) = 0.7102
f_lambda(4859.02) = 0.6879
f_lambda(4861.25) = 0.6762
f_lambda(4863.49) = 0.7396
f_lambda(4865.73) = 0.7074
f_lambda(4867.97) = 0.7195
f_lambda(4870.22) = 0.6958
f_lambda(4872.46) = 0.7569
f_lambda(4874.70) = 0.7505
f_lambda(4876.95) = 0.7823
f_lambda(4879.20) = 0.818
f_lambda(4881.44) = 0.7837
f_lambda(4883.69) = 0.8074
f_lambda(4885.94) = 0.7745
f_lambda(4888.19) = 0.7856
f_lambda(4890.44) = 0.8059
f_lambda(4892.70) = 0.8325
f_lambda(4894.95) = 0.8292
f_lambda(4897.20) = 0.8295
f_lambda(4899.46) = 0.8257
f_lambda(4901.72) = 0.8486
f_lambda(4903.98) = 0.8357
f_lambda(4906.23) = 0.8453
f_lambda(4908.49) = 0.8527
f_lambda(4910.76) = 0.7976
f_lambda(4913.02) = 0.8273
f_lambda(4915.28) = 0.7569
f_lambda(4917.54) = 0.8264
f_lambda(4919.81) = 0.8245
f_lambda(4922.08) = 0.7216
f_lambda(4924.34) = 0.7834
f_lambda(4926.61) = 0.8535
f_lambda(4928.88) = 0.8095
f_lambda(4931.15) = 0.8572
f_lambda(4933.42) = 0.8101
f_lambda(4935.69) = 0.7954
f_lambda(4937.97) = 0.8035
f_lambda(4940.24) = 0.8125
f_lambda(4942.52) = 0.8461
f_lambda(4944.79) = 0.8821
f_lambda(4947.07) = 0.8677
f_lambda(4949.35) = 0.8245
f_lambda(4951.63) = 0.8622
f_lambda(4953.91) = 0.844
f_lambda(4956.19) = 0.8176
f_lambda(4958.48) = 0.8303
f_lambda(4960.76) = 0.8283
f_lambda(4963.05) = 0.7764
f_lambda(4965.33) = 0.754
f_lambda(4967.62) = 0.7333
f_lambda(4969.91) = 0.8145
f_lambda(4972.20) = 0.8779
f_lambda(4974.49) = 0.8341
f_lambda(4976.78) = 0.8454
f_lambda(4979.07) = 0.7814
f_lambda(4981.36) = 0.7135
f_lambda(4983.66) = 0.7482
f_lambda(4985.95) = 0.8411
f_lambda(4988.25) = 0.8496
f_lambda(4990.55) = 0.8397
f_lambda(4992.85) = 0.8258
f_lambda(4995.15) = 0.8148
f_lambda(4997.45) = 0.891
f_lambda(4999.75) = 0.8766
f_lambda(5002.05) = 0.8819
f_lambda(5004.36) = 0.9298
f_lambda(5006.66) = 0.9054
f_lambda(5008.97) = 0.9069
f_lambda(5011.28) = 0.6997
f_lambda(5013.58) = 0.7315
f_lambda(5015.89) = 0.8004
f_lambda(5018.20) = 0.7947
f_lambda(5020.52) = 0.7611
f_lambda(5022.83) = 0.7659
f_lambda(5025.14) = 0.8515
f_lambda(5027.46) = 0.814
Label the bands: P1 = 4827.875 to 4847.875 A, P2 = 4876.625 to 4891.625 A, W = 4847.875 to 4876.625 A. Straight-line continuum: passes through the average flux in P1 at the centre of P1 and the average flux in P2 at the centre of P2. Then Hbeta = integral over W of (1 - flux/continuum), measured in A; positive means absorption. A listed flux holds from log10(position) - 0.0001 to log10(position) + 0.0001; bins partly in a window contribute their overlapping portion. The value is 2.5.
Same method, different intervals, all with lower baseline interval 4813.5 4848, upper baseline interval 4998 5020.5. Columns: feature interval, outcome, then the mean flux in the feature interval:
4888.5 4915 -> 0.1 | 0.826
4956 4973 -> 0.6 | 0.801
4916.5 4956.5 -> 0.3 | 0.825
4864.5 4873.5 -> 1.2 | 0.72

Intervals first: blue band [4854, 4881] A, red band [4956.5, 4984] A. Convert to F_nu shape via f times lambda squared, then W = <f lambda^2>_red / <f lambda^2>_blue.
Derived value 1.1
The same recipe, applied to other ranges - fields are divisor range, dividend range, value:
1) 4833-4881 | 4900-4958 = 1.12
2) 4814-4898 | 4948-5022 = 1.10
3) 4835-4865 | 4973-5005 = 1.16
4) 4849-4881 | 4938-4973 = 1.16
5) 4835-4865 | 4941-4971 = 1.13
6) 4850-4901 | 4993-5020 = 1.15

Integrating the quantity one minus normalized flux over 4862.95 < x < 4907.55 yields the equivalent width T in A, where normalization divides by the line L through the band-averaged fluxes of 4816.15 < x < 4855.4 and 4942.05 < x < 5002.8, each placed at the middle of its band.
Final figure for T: 1.60 A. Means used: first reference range 0.815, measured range 0.79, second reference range 0.825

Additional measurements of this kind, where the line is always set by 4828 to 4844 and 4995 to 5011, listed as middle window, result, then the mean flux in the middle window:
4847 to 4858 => 0.8 A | 0.748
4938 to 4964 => 0.6 A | 0.835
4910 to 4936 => 1.1 A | 0.806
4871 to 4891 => 0.9 A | 0.783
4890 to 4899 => 0.0 A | 0.825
